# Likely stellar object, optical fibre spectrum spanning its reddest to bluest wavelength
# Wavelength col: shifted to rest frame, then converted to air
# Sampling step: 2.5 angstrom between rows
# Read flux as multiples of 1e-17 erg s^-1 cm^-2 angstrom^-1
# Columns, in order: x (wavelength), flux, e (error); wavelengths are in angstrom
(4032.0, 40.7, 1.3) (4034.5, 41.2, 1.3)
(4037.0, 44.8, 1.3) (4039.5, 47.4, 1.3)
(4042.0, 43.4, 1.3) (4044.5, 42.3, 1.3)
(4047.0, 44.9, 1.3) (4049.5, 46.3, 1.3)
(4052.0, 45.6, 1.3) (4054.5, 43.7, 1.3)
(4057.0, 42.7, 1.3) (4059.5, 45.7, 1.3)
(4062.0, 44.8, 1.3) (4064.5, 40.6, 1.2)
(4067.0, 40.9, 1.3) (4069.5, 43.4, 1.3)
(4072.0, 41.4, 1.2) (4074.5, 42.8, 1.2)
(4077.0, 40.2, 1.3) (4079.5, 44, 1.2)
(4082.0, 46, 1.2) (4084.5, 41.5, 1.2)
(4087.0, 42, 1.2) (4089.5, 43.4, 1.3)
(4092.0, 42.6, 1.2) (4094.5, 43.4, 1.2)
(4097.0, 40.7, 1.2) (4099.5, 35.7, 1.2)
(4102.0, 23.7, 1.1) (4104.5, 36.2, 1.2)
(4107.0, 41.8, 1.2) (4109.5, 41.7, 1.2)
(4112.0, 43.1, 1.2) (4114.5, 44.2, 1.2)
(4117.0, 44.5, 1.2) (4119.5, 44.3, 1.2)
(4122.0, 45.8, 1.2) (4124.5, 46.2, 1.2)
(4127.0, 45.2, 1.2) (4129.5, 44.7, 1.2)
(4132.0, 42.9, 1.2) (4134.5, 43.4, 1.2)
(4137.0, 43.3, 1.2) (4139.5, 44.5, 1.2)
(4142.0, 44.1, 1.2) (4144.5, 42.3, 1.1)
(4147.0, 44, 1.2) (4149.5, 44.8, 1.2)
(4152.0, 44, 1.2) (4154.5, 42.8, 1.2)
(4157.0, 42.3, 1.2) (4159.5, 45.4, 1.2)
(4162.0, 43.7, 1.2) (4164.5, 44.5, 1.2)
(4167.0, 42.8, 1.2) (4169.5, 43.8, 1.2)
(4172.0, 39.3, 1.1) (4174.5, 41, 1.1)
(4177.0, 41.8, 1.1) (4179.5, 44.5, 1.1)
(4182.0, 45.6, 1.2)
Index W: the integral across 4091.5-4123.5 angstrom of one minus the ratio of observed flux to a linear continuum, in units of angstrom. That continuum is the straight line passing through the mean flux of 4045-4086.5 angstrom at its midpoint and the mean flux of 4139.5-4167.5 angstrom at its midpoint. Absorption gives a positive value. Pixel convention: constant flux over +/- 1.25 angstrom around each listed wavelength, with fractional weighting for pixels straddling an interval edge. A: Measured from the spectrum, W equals 2.18 angstrom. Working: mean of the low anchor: 43.4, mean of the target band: 40.6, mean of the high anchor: 43.8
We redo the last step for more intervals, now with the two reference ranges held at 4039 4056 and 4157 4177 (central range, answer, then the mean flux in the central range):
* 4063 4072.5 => 0.6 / 41.7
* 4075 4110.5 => 3.0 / 40.3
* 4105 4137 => -0.2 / 43.8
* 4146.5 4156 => -0.2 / 43.9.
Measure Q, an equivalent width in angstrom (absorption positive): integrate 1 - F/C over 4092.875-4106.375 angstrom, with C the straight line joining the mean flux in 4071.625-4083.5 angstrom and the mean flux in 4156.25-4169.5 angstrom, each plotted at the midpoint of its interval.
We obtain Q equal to 2.12 angstrom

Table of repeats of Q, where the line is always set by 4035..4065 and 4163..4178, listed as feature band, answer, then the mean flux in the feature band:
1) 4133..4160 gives -0.64 angstrom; 43.7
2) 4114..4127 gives -0.59 angstrom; 45.1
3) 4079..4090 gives 0.11 angstrom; 43.3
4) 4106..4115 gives 0.14 angstrom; 42.6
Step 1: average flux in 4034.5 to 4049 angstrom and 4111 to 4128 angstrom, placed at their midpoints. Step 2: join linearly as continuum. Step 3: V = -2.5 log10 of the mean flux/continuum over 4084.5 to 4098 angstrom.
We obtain 0.06 mag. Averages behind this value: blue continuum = 44.4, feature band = 42.4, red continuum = 44.8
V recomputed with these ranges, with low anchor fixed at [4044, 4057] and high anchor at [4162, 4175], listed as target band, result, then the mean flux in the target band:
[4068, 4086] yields 0.03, 42.7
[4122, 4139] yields -0.03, 44.4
